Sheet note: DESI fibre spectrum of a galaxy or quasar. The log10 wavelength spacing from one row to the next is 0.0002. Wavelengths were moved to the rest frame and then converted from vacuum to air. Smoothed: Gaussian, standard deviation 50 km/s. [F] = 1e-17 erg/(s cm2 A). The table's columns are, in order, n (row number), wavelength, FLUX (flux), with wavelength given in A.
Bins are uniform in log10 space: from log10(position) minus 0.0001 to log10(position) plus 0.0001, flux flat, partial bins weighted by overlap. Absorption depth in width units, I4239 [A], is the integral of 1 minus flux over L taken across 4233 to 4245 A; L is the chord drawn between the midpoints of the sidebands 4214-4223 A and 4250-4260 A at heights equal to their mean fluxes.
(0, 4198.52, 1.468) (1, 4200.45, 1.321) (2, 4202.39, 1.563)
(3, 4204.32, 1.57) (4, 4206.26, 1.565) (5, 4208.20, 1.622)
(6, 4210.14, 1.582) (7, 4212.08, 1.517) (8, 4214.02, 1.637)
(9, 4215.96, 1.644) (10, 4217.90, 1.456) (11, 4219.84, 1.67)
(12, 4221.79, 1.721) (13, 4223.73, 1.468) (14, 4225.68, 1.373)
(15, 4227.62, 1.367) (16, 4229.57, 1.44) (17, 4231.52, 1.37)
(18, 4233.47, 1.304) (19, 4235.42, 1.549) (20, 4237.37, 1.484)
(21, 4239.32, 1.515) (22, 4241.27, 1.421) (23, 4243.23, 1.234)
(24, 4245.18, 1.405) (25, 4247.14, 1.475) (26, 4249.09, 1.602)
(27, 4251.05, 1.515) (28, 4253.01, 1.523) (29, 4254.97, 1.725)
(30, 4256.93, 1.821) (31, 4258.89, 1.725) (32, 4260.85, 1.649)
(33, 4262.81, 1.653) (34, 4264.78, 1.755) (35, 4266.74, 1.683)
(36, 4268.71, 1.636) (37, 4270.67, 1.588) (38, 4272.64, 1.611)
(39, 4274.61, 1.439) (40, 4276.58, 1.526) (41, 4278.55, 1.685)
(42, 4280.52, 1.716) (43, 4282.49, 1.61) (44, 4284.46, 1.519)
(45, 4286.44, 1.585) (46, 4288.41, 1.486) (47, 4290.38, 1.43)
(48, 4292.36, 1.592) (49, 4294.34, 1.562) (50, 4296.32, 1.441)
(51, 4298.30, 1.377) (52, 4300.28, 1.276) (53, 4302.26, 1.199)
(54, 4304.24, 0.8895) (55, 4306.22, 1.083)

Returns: 1.6 A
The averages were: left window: 1.62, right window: 1.66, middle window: 1.42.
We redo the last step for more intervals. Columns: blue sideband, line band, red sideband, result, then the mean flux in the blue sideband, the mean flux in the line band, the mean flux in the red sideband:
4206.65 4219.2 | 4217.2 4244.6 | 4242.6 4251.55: 1.0 A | 1.58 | 1.45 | 1.45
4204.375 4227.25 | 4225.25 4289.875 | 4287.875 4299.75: -1.4 A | 1.56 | 1.55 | 1.47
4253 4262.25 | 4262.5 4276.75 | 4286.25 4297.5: 0.2 A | 1.71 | 1.61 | 1.51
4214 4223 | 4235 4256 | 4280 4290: 1.4 A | 1.62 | 1.49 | 1.57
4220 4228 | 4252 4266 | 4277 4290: -1.2 A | 1.51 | 1.69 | 1.59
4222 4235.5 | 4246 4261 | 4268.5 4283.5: -1.1 A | 1.42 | 1.63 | 1.6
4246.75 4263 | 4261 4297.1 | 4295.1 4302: -2.6 A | 1.64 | 1.59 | 1.35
